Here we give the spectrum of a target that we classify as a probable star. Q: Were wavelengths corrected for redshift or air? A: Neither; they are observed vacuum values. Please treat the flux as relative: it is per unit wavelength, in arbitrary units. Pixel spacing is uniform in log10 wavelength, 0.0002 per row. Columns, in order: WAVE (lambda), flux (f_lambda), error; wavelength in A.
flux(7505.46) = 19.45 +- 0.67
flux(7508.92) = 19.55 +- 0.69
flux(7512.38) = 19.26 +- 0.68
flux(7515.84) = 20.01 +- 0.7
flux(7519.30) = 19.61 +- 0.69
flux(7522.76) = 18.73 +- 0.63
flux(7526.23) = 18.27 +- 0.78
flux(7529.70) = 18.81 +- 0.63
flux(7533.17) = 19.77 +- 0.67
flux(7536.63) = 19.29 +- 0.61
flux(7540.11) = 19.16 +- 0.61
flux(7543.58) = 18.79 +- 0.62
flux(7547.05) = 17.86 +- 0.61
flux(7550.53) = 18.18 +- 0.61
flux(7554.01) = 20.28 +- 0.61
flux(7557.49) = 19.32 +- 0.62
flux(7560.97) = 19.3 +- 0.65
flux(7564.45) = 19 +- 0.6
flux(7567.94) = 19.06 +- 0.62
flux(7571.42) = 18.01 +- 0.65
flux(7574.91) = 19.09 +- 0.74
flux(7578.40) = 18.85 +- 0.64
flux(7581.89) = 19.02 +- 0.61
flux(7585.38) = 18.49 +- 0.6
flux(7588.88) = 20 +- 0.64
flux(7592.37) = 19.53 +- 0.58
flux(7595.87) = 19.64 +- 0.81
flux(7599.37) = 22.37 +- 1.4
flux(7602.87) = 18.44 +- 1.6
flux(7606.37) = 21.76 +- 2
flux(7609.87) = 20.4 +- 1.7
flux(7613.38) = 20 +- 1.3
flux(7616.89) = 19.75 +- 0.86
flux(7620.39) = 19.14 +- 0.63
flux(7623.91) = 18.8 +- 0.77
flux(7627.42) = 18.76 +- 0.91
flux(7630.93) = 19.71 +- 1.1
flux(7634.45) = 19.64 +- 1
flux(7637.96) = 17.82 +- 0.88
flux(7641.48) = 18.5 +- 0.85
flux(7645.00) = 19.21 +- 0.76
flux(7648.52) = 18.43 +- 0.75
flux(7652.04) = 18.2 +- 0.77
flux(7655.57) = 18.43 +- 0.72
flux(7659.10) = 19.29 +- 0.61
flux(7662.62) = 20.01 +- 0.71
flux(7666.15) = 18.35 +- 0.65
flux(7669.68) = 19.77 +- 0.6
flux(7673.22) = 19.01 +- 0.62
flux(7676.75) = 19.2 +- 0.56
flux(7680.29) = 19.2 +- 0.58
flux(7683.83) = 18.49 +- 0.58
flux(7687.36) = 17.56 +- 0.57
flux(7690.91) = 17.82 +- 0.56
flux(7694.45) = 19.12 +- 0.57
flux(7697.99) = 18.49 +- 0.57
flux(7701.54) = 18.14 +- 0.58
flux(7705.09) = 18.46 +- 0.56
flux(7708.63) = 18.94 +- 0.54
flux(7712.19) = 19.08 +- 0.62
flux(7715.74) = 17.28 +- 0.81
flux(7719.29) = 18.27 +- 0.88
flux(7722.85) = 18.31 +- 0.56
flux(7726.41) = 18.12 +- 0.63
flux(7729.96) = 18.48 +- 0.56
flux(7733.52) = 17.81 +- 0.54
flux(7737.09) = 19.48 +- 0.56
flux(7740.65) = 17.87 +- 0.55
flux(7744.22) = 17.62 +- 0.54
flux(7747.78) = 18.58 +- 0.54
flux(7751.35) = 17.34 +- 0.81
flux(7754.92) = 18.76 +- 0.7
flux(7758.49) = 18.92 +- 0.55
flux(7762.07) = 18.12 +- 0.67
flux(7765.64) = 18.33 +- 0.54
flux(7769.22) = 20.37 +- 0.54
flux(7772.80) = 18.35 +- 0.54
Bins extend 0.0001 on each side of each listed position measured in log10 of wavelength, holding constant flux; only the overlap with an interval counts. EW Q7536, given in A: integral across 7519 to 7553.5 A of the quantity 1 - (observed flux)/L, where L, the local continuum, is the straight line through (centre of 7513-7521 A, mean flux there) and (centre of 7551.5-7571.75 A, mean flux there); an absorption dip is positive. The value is 1.1 A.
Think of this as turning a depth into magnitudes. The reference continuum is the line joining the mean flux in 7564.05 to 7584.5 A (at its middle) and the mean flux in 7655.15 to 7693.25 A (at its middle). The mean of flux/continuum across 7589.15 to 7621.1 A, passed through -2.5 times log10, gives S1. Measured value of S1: -0.07 mag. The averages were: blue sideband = 18.8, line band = 20.1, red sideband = 18.8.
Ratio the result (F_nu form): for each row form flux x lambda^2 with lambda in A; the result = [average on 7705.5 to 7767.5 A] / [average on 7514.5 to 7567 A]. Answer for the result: 1.0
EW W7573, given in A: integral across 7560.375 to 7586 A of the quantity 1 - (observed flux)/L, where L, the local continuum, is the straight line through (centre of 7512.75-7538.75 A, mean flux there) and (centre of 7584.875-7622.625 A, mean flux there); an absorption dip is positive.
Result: 1.1 A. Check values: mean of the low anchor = 19.2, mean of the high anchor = 20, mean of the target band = 18.9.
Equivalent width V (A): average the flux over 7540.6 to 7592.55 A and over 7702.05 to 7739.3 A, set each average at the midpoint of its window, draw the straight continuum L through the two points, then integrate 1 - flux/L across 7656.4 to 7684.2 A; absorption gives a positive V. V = -0.9 A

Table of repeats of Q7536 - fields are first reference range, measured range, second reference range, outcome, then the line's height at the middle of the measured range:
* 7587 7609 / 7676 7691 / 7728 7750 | 0.48 A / 19.1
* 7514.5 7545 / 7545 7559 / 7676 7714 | 0.13 A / 19.1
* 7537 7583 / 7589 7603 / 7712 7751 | -1.05 A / 18.8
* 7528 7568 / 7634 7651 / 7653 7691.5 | 0.24 A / 18.9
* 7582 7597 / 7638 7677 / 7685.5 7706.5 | -0.48 A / 18.7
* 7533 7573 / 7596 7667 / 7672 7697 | -2.28 A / 18.8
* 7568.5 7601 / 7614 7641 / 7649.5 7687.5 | 0.09 A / 19.2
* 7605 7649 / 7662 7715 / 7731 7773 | 0.60 A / 18.9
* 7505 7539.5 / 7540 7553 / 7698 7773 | 0.44 A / 19.2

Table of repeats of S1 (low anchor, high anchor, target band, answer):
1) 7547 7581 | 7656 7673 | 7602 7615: -0.07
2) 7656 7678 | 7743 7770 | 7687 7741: 0.03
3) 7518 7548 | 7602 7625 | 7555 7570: 0.00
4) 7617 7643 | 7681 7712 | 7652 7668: -0.01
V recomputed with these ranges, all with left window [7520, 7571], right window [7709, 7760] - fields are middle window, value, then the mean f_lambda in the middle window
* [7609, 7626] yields -0.8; 19.6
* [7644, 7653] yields 0.0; 18.6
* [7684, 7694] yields 0.2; 18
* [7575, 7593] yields -0.3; 19.2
